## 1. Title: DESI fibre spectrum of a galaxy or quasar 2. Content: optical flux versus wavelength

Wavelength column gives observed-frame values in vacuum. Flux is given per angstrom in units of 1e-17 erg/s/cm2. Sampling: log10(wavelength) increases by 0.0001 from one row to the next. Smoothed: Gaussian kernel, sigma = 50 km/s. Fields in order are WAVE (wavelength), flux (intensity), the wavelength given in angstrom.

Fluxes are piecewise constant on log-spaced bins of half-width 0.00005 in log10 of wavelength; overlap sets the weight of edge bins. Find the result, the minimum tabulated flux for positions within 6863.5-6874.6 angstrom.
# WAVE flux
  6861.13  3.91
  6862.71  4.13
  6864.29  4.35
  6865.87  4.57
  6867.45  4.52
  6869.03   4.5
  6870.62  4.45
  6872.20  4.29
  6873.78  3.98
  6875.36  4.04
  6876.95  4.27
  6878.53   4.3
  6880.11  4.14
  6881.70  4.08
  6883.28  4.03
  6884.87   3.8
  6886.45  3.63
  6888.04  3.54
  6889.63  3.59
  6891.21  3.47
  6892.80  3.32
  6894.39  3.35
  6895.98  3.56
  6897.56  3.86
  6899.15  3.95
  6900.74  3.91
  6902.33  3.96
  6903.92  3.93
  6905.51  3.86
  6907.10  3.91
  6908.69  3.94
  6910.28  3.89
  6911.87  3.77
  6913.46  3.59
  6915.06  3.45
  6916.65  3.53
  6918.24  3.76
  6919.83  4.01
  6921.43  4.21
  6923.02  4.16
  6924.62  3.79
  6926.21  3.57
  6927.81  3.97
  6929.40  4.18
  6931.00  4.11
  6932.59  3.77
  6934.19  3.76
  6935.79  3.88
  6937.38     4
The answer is 3.98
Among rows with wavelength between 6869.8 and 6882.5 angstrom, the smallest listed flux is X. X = 3.98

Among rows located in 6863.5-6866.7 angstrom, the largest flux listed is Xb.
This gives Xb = 4.57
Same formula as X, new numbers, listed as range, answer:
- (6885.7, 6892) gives 3.47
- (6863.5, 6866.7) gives 4.35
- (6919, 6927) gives 3.57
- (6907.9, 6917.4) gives 3.45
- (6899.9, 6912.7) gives 3.77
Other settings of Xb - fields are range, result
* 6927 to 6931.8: 4.18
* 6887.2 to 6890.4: 3.59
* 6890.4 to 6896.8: 3.56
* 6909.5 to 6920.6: 4.01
